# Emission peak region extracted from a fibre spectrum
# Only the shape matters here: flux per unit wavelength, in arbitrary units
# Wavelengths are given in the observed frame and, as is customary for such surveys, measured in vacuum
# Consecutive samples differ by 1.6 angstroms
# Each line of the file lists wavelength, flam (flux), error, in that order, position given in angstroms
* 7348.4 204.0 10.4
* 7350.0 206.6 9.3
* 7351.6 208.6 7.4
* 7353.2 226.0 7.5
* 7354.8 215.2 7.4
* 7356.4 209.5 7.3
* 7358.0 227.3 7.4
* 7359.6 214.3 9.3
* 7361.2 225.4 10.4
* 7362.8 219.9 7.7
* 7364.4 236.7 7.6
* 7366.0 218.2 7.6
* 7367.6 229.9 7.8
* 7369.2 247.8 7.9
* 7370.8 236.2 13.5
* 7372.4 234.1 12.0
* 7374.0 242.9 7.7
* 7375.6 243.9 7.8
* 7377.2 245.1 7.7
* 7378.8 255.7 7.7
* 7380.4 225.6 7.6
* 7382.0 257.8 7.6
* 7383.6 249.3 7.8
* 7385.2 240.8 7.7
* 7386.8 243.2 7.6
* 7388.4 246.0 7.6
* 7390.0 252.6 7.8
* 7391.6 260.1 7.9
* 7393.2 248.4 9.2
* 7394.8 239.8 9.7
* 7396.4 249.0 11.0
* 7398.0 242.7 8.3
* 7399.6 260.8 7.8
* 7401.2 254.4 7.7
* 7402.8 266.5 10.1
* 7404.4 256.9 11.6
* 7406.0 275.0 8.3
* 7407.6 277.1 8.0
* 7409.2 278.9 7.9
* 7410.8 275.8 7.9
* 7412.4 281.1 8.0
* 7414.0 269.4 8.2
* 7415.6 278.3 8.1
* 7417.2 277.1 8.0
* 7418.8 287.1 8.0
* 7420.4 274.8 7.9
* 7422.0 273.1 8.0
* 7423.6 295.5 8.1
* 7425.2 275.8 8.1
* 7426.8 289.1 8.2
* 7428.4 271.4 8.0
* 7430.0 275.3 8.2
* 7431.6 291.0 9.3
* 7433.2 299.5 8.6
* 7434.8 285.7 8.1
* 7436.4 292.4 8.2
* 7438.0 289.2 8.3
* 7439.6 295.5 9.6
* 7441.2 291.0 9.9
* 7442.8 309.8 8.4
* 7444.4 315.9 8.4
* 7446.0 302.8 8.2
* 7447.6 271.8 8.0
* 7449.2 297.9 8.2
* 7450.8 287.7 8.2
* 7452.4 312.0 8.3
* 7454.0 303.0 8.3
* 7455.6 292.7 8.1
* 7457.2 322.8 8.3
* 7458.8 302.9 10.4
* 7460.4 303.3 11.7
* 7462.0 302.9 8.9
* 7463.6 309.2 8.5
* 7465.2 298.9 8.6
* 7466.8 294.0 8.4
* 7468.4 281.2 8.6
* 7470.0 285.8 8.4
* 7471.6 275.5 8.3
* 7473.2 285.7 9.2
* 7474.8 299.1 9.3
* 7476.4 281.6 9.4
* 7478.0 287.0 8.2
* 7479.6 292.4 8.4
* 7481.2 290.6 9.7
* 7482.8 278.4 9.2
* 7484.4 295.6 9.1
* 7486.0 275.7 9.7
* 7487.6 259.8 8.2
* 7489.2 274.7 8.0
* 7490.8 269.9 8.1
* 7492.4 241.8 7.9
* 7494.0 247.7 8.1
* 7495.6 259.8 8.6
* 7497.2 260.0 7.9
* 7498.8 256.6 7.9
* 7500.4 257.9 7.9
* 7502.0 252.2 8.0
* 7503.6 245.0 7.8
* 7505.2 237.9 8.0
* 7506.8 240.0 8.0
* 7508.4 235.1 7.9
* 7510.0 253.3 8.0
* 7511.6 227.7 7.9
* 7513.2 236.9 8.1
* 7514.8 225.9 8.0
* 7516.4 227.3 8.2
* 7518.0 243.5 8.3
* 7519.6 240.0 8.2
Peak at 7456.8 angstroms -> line C III] 1909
